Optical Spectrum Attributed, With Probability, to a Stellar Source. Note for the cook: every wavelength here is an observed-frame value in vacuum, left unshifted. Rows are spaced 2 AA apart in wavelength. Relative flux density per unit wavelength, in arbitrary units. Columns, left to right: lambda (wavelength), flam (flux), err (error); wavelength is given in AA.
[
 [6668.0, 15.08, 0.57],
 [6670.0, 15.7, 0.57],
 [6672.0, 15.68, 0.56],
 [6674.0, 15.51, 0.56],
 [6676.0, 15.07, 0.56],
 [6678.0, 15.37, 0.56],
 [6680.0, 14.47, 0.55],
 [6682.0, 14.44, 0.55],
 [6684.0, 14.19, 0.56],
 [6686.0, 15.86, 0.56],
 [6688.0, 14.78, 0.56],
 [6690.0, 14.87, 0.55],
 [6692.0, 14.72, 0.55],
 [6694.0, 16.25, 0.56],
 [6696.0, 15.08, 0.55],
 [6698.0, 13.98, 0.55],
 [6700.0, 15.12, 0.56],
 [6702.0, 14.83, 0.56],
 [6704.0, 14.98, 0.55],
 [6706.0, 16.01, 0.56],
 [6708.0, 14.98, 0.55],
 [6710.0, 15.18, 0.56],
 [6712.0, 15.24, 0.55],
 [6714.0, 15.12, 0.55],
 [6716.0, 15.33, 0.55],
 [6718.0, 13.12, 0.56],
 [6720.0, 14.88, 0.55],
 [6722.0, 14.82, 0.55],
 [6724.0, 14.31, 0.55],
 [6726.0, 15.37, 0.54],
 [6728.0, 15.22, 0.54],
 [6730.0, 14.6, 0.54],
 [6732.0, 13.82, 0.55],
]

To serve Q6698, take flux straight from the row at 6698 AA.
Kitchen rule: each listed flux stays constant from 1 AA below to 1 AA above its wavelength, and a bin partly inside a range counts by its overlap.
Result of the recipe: 13.98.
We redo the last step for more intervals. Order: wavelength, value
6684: 14.19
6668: 15.08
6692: 14.72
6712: 15.24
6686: 15.86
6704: 14.98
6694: 16.25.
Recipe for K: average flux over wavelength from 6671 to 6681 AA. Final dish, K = 15.2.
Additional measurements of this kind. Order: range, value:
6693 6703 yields 15.1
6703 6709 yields 15.3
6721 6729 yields 14.9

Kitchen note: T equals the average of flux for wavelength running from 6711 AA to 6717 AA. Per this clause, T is 15.2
